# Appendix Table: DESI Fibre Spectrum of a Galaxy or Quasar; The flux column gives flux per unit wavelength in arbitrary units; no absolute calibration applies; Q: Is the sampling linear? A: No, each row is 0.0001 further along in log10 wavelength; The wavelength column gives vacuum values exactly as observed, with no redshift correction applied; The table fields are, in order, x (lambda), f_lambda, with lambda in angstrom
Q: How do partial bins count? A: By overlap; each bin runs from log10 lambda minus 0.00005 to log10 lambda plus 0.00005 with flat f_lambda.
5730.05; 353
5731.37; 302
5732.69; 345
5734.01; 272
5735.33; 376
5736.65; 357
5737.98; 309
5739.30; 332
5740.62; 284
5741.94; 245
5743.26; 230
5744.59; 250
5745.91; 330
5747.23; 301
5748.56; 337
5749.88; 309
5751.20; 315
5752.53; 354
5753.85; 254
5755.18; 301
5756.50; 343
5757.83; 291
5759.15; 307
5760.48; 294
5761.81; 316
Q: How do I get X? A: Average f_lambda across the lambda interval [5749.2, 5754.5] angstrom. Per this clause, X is 309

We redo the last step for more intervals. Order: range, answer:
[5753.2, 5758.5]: 297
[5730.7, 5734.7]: 307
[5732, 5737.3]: 337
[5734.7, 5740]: 343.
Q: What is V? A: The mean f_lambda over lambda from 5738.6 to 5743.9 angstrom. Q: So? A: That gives 274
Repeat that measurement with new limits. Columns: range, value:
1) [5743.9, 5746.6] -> 290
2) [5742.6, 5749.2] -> 289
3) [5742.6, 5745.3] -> 241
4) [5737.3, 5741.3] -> 308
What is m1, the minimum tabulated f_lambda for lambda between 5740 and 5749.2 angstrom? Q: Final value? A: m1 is 230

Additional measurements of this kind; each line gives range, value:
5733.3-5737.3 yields 272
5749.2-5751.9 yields 309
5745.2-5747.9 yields 301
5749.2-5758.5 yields 254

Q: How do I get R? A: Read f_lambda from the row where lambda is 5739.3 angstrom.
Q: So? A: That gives 332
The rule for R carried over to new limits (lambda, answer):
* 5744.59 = 250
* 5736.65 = 357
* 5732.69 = 345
